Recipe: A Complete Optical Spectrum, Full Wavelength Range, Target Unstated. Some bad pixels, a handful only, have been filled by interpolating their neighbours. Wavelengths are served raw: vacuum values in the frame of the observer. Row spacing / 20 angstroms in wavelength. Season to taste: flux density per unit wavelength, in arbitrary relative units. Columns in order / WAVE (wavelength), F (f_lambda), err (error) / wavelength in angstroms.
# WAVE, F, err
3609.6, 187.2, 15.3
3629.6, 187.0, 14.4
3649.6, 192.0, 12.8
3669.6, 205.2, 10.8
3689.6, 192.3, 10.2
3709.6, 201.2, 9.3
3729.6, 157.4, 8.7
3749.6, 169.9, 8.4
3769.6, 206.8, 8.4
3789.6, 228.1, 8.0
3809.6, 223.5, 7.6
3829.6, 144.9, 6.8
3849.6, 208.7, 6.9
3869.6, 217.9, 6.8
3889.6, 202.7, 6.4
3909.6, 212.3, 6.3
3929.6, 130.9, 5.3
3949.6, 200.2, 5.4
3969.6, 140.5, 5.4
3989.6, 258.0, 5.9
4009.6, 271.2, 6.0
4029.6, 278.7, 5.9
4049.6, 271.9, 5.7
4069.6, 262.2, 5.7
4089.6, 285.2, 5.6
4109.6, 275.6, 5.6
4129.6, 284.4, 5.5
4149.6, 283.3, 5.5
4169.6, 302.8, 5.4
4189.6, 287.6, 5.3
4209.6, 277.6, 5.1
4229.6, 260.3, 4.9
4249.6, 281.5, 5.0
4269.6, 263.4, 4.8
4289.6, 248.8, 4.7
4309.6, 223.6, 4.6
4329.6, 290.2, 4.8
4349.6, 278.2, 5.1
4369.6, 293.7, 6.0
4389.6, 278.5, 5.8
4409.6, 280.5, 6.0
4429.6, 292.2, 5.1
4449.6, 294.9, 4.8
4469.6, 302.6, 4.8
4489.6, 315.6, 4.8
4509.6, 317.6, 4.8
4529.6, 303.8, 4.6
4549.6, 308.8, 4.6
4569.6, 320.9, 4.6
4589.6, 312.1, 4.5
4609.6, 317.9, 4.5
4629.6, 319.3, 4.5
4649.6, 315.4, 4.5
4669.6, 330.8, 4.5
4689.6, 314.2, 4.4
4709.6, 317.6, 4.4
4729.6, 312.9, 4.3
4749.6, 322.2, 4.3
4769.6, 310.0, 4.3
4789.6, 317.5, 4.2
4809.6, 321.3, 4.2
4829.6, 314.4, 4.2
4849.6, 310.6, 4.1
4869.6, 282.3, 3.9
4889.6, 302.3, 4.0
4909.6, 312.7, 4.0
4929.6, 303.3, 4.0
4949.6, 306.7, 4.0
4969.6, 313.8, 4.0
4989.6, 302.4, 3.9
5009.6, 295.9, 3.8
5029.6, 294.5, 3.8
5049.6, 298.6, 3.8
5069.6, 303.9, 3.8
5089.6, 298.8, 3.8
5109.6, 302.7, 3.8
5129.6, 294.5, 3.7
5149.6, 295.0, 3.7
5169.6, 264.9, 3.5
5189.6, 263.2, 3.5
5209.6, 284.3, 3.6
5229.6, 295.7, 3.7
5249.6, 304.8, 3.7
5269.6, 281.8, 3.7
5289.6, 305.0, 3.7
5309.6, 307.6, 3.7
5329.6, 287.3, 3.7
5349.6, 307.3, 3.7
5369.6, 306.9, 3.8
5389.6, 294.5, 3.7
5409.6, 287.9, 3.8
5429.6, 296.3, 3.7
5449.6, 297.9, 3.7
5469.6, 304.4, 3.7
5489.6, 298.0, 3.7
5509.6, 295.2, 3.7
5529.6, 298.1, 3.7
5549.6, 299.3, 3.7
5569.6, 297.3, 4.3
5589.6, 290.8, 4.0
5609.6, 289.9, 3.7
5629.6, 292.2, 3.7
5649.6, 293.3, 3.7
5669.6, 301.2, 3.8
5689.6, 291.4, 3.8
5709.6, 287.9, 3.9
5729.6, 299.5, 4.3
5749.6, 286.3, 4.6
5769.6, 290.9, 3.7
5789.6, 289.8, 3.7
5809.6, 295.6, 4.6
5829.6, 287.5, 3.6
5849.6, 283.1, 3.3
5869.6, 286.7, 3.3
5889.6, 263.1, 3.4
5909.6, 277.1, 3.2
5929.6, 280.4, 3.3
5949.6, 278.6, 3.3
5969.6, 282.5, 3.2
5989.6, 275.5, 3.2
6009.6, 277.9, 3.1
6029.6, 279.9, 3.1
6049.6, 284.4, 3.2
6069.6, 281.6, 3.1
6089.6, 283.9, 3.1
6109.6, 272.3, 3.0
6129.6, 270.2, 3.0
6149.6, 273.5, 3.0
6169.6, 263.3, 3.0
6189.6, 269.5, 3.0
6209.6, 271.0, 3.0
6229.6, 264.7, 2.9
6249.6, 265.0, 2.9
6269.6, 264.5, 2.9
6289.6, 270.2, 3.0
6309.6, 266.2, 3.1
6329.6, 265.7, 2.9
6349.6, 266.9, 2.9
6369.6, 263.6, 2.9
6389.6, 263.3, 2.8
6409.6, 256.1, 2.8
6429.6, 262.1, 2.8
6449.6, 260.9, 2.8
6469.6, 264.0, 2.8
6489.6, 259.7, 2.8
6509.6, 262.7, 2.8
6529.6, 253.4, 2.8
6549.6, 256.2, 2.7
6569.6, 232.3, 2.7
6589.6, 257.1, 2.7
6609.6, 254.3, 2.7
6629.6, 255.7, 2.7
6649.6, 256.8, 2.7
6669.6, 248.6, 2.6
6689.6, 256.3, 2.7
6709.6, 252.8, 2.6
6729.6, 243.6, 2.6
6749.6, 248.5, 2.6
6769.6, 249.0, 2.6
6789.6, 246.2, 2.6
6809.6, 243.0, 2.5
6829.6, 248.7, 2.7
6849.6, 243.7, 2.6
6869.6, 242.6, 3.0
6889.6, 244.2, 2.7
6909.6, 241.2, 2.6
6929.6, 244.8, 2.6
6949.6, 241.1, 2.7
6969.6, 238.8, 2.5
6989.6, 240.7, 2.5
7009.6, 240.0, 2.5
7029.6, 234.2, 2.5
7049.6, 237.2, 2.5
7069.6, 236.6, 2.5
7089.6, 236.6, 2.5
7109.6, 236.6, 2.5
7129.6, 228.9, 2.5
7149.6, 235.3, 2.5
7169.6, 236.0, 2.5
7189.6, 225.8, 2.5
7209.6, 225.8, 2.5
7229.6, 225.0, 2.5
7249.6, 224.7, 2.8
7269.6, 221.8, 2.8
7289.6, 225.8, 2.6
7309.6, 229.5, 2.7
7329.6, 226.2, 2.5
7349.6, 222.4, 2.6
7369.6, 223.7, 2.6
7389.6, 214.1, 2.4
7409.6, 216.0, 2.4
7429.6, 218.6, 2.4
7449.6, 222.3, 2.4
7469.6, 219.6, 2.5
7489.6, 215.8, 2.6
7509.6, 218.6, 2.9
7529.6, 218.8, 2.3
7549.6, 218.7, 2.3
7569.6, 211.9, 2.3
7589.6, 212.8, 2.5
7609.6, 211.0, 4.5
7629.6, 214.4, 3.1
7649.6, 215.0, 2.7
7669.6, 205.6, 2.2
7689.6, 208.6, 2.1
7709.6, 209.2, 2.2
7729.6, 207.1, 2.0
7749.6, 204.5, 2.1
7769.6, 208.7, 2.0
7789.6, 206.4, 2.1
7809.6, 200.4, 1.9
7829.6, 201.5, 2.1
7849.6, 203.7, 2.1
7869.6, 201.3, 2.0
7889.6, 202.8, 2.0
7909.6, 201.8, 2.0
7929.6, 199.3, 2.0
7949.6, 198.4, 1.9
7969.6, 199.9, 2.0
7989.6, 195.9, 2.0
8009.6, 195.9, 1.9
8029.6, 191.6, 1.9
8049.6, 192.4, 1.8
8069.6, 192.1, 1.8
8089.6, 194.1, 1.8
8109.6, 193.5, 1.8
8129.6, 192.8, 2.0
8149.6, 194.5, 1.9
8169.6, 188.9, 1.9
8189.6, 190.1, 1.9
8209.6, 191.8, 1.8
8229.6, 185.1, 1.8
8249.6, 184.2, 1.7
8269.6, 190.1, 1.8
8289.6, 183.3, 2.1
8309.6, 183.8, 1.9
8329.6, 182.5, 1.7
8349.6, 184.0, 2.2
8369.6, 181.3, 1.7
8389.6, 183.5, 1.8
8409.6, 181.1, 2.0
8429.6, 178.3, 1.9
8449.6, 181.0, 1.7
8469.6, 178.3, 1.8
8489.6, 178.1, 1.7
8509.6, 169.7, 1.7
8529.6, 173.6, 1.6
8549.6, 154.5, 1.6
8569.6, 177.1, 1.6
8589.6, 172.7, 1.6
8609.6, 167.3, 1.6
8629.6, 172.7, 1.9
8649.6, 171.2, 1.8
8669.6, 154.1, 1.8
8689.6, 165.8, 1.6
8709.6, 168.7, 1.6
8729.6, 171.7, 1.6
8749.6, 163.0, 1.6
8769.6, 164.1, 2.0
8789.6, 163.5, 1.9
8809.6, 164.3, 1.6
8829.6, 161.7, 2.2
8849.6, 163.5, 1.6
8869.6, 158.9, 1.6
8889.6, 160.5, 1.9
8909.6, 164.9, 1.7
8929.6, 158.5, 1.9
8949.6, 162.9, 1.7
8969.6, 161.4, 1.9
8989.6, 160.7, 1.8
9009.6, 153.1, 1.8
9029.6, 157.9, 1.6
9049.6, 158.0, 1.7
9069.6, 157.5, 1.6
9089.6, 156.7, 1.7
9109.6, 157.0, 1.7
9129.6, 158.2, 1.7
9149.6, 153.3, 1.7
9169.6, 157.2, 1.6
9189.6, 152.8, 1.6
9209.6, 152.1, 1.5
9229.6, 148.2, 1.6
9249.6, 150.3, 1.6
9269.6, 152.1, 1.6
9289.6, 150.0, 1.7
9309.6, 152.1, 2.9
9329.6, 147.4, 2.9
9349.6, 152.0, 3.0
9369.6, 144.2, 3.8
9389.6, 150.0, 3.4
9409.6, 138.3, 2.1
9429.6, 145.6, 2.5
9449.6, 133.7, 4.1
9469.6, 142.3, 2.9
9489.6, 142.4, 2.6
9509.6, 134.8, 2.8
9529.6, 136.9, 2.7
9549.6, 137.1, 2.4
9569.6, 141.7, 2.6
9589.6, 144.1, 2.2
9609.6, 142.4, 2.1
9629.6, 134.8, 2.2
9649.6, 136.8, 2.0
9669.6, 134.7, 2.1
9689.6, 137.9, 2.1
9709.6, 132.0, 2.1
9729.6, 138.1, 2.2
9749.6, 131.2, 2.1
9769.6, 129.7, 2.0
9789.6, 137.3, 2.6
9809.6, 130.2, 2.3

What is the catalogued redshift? 0.00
